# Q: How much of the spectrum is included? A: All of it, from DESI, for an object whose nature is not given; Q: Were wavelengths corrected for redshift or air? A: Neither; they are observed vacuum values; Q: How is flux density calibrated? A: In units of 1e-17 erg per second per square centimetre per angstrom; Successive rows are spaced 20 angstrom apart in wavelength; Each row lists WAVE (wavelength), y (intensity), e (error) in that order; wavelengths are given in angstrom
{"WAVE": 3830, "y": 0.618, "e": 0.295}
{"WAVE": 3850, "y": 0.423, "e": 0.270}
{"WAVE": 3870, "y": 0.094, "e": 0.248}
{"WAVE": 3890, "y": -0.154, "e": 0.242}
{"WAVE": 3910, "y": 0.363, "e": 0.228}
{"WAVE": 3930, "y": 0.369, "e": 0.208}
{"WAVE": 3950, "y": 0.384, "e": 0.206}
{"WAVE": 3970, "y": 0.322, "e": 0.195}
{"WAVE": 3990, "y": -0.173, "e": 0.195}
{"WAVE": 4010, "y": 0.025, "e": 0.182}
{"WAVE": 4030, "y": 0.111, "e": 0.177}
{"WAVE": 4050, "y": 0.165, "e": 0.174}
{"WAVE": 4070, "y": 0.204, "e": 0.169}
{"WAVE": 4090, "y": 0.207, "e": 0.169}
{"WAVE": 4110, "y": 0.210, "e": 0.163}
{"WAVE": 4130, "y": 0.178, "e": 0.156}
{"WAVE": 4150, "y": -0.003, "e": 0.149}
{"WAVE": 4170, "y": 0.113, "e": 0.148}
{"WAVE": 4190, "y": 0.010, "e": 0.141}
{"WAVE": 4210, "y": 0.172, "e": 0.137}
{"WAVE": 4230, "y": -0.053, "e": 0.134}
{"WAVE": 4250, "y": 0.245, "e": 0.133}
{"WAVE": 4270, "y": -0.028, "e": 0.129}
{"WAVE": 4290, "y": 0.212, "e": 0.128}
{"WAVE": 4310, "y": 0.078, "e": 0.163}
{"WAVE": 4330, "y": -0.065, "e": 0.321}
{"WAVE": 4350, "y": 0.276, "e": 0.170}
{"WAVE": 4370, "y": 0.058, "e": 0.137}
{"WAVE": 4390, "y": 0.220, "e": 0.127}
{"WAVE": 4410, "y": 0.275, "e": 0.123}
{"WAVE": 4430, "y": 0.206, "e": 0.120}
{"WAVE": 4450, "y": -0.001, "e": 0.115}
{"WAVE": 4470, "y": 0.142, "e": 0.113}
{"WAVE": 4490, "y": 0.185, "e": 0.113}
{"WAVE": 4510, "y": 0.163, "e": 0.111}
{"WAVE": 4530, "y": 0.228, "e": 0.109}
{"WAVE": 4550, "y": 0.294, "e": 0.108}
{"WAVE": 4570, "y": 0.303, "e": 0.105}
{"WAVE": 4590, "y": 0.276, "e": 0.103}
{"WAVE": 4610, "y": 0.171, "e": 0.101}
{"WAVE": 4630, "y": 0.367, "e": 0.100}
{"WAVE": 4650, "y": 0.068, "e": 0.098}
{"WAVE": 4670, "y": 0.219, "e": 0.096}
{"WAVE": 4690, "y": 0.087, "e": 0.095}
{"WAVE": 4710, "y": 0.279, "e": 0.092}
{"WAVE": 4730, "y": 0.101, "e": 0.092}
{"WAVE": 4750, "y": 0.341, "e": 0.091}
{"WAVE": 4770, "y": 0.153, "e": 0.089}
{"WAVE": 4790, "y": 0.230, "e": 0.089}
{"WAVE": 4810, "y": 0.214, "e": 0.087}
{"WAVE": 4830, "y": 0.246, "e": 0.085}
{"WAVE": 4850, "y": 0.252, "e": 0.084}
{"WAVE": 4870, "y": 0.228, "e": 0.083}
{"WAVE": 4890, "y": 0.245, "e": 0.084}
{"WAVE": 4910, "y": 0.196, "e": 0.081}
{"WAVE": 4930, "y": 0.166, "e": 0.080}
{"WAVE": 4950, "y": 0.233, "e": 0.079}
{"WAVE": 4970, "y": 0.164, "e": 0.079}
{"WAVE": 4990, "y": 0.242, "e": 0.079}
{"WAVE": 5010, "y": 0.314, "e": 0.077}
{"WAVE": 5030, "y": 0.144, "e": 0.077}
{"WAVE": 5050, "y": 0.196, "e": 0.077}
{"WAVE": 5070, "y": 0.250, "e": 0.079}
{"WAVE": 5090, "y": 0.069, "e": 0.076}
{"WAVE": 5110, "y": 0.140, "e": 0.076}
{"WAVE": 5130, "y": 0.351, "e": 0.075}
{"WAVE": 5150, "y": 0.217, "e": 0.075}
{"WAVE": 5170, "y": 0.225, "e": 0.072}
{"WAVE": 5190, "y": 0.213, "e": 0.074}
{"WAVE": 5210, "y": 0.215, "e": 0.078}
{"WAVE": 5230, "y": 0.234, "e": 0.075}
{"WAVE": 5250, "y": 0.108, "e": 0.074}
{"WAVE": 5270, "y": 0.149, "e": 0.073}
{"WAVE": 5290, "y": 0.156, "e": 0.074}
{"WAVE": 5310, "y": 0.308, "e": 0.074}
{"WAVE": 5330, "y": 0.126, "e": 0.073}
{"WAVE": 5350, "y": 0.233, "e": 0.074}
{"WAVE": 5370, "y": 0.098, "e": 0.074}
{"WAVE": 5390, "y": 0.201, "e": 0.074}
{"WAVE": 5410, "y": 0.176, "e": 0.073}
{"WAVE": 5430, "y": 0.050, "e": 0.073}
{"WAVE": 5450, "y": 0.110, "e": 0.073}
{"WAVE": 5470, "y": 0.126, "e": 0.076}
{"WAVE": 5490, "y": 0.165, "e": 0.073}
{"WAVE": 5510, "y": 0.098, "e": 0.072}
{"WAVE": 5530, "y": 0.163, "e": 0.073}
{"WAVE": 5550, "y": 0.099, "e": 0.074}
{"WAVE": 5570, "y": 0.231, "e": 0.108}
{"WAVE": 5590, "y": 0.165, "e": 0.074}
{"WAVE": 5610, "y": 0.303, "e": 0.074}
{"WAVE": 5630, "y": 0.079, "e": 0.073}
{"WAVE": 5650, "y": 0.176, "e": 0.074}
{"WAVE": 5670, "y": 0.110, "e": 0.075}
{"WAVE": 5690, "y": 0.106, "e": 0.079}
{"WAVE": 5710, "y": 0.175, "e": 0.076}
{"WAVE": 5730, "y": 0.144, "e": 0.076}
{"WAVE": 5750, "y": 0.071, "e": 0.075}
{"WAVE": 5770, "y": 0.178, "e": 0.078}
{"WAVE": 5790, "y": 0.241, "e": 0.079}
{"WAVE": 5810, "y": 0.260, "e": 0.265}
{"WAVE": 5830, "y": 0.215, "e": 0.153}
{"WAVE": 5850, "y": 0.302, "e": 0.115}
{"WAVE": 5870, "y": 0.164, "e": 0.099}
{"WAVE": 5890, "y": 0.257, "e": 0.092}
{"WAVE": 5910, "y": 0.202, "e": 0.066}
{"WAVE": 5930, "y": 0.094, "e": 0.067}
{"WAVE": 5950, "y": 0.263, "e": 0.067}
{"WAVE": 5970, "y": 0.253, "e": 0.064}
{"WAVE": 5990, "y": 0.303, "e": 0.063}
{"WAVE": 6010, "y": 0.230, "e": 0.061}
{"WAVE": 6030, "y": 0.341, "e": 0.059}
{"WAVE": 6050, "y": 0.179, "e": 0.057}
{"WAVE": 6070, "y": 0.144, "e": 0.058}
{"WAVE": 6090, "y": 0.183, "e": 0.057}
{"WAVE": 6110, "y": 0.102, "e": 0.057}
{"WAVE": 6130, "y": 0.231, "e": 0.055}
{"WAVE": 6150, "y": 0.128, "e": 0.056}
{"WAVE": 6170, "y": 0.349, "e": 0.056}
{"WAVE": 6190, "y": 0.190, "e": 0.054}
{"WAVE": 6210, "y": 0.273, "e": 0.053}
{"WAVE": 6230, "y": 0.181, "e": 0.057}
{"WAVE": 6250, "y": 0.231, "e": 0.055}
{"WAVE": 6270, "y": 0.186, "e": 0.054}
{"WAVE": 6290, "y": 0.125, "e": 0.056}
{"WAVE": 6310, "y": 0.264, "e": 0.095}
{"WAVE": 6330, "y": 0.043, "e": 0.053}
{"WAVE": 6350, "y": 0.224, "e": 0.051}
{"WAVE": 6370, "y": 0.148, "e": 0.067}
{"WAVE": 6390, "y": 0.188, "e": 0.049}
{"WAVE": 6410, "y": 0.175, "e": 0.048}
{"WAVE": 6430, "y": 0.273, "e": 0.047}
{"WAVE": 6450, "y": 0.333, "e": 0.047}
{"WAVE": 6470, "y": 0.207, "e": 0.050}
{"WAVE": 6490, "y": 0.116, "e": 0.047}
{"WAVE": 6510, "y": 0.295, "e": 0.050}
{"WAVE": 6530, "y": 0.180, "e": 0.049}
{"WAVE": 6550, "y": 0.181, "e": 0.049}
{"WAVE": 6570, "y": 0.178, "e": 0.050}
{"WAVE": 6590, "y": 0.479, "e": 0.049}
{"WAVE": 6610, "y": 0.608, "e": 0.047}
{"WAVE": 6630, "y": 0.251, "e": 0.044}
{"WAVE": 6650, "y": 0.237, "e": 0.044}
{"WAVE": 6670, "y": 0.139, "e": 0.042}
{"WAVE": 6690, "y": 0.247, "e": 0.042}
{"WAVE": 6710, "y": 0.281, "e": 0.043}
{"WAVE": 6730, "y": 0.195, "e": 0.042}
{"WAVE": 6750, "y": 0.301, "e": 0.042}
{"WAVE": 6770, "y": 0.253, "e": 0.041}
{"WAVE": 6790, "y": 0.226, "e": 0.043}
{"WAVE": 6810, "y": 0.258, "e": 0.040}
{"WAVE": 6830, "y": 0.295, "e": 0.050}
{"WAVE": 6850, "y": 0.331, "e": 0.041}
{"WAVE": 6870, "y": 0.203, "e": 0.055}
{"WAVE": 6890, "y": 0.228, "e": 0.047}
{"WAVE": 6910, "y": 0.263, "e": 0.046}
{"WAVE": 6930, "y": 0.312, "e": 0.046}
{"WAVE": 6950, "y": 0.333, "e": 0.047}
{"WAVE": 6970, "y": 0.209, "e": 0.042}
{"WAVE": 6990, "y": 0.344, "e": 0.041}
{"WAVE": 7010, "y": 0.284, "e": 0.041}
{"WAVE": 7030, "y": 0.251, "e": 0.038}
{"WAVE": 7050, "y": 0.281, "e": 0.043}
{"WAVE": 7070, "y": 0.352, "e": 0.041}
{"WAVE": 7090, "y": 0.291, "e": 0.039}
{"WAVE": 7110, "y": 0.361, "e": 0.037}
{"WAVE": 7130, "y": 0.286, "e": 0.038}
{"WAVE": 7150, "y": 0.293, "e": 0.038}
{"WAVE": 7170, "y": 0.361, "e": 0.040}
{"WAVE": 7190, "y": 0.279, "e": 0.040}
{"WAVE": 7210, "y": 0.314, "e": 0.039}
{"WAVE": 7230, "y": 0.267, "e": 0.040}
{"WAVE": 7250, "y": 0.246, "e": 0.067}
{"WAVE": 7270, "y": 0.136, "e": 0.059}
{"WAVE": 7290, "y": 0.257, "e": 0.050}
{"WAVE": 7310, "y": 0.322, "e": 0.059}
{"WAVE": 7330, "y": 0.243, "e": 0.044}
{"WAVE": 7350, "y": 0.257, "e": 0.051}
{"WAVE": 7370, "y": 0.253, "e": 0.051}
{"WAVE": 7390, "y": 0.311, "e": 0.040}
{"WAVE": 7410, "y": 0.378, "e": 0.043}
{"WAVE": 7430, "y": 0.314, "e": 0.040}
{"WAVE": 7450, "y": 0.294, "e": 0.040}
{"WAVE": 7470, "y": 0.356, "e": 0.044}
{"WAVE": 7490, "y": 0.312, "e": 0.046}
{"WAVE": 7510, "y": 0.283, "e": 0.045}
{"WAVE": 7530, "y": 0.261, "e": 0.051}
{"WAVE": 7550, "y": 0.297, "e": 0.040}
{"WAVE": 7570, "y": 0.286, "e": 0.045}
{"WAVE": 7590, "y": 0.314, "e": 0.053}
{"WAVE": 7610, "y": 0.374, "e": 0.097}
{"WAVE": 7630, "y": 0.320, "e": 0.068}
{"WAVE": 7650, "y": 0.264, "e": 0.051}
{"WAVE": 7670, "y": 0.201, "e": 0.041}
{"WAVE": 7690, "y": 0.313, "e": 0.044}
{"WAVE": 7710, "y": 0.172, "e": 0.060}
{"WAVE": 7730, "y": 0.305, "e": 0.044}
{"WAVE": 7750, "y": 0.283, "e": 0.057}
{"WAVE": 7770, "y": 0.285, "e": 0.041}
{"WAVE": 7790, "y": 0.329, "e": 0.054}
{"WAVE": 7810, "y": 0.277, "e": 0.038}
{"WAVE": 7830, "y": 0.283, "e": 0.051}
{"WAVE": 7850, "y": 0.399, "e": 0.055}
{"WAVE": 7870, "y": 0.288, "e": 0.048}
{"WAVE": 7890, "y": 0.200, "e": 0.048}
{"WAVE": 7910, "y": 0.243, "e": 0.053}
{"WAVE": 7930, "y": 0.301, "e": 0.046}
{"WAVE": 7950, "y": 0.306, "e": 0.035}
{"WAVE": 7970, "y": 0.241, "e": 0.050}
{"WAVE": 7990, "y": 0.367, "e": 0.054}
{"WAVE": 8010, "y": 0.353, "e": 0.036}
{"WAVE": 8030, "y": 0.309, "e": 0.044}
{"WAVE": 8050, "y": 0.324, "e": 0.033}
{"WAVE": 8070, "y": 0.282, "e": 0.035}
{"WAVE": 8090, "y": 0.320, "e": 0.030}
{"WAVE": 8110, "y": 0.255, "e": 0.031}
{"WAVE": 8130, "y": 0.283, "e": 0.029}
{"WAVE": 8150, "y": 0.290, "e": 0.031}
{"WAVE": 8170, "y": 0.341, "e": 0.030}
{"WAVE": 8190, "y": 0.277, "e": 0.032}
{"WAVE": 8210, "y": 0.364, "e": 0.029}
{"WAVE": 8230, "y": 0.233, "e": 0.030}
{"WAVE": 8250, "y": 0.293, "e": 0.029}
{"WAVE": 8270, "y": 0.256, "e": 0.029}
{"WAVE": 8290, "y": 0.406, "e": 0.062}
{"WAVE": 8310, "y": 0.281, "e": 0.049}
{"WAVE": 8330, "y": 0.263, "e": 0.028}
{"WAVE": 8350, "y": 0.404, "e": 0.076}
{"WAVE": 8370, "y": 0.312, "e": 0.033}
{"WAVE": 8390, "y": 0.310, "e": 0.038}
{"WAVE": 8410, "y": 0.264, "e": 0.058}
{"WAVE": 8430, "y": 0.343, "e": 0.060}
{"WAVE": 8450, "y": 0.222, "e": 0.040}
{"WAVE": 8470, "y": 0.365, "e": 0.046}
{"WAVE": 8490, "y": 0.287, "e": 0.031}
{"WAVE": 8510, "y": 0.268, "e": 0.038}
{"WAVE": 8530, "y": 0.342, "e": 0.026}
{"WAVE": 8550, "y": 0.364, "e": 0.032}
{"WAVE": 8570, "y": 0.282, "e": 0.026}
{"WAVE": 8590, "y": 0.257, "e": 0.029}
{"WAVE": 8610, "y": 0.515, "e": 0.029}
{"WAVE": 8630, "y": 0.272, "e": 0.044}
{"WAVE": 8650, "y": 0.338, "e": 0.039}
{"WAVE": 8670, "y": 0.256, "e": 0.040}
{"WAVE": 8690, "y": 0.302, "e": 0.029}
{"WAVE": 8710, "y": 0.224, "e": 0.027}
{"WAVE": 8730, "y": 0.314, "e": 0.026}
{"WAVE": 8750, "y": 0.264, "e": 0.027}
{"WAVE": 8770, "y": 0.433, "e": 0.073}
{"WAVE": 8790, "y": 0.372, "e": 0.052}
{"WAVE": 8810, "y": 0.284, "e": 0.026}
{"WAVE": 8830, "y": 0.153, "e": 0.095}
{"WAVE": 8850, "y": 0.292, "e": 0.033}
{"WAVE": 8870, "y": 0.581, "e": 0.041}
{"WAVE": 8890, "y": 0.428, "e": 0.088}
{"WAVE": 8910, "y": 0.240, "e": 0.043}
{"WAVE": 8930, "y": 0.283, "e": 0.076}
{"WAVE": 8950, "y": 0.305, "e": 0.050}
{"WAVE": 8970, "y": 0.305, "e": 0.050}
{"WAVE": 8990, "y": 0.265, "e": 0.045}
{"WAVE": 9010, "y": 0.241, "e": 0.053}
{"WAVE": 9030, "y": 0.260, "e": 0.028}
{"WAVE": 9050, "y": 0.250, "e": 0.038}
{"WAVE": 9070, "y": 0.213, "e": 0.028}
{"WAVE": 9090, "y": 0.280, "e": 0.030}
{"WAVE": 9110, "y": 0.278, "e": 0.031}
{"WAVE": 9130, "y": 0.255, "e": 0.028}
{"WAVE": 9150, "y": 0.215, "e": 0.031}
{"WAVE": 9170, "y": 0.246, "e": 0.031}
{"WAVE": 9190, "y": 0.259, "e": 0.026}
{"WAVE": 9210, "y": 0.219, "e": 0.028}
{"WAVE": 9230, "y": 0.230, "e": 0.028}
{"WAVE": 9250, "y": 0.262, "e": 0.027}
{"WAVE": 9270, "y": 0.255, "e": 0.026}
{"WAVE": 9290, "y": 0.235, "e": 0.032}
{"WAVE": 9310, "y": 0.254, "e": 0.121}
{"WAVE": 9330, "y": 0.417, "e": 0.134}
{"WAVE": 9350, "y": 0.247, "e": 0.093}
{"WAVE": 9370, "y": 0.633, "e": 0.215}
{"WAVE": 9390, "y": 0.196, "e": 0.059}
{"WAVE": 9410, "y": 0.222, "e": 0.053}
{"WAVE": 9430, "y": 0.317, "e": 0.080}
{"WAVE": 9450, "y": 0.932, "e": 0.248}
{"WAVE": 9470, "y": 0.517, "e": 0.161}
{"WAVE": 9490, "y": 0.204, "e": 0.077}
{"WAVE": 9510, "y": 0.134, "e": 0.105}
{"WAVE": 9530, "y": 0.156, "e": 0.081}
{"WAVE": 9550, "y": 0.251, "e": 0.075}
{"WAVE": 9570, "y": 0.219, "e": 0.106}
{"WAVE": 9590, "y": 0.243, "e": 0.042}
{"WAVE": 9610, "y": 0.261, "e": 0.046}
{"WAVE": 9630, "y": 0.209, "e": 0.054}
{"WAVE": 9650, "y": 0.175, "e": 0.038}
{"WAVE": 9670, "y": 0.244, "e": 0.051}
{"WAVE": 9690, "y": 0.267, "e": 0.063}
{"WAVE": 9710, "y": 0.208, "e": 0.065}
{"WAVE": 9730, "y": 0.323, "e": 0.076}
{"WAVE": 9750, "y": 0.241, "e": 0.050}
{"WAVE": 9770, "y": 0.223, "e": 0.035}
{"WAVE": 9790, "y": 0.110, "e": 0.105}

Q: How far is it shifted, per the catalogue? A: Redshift 0.77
